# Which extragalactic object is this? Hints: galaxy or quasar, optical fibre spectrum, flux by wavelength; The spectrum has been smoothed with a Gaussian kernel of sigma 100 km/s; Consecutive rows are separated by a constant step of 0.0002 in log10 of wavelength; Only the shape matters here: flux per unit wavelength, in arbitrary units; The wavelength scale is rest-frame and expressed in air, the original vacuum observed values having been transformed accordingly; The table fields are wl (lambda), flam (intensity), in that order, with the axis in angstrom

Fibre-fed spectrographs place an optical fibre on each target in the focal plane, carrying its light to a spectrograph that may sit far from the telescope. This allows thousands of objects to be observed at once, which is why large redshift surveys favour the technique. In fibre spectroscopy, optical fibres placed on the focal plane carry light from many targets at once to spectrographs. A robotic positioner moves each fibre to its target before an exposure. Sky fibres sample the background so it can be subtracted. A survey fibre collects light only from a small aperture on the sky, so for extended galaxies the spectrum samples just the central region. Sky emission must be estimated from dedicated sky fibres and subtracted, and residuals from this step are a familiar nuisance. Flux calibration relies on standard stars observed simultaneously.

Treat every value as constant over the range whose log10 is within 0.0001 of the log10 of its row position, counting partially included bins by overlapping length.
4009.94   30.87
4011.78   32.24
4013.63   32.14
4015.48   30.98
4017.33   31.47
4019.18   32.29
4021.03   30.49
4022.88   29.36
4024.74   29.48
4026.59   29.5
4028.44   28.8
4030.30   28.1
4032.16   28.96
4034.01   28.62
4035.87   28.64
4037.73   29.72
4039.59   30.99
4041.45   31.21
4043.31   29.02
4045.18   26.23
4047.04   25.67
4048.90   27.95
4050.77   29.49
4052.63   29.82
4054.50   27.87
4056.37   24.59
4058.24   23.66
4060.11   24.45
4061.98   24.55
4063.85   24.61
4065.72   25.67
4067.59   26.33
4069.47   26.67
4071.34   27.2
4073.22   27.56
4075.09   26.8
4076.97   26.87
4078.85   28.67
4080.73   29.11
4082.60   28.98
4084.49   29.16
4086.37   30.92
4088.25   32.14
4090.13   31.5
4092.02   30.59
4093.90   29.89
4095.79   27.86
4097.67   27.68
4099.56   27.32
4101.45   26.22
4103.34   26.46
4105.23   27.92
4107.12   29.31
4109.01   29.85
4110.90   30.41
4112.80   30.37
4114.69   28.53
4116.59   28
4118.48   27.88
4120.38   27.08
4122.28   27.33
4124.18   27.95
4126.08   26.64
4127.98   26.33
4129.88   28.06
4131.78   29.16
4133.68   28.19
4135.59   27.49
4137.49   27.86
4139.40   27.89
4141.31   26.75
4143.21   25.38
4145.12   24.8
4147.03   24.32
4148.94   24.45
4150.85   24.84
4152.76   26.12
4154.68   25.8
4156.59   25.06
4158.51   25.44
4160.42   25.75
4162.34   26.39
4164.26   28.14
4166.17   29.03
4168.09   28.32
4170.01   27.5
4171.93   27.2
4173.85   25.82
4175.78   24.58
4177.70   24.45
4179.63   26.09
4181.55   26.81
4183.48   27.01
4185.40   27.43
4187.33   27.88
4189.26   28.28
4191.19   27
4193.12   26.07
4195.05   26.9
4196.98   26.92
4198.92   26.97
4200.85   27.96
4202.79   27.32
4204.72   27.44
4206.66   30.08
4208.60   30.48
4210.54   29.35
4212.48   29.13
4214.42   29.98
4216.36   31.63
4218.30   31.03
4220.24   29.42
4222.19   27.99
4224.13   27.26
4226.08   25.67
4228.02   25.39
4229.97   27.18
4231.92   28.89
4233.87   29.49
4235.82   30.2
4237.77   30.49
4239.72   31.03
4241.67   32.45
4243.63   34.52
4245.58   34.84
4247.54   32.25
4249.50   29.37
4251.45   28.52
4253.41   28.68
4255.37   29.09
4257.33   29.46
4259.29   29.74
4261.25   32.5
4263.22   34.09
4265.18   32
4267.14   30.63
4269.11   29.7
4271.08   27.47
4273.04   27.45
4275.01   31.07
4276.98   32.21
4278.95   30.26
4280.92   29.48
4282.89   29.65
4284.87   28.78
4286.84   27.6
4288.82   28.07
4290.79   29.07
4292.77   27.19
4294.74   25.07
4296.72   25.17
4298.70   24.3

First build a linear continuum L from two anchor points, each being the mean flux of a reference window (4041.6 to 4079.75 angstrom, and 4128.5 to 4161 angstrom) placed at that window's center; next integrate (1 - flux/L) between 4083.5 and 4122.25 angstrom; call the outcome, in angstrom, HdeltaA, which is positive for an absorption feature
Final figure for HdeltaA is -3.5 angstrom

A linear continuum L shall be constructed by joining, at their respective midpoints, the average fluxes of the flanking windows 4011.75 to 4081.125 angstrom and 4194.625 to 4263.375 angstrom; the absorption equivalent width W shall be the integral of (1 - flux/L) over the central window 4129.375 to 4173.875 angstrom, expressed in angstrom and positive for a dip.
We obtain 3.6 angstrom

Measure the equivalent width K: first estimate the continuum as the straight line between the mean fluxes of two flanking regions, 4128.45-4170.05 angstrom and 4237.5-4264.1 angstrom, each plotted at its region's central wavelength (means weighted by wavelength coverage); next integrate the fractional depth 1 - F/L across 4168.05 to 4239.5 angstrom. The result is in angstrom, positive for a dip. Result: 2.9 angstrom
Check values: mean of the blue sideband 26.7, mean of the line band 27.9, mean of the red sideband 31.2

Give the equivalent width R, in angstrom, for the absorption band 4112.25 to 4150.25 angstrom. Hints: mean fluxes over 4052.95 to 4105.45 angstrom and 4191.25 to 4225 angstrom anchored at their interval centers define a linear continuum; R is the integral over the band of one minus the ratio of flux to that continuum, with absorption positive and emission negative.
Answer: 1.08 angstrom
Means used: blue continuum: 27.6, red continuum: 28.5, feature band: 27.2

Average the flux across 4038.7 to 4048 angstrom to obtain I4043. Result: 28.6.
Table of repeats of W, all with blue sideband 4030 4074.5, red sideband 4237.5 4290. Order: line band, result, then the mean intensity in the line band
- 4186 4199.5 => 1.03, 27.1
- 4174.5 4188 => 1.36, 26.3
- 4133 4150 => 1.39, 26.3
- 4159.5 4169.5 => 0.50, 27.5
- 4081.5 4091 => -0.90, 30.5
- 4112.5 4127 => 0.25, 27.9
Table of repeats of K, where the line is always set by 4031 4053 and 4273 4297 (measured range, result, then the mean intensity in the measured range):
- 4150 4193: 3.24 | 26.6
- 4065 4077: 0.86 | 26.7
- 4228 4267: -2.63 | 30.6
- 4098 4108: 0.47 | 27.4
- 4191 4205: 0.82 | 27.1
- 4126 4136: 0.36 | 27.7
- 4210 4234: 0.10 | 28.6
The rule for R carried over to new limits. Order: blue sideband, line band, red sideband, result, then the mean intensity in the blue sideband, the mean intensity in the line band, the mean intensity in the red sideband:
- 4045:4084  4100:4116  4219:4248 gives -0.57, 26.8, 28.6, 29.8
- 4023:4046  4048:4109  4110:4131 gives 1.68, 29.1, 27.8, 28.1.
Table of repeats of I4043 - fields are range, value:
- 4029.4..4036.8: 28.6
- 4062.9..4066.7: 25.2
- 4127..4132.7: 27.9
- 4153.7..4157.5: 25.4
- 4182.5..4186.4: 27.2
